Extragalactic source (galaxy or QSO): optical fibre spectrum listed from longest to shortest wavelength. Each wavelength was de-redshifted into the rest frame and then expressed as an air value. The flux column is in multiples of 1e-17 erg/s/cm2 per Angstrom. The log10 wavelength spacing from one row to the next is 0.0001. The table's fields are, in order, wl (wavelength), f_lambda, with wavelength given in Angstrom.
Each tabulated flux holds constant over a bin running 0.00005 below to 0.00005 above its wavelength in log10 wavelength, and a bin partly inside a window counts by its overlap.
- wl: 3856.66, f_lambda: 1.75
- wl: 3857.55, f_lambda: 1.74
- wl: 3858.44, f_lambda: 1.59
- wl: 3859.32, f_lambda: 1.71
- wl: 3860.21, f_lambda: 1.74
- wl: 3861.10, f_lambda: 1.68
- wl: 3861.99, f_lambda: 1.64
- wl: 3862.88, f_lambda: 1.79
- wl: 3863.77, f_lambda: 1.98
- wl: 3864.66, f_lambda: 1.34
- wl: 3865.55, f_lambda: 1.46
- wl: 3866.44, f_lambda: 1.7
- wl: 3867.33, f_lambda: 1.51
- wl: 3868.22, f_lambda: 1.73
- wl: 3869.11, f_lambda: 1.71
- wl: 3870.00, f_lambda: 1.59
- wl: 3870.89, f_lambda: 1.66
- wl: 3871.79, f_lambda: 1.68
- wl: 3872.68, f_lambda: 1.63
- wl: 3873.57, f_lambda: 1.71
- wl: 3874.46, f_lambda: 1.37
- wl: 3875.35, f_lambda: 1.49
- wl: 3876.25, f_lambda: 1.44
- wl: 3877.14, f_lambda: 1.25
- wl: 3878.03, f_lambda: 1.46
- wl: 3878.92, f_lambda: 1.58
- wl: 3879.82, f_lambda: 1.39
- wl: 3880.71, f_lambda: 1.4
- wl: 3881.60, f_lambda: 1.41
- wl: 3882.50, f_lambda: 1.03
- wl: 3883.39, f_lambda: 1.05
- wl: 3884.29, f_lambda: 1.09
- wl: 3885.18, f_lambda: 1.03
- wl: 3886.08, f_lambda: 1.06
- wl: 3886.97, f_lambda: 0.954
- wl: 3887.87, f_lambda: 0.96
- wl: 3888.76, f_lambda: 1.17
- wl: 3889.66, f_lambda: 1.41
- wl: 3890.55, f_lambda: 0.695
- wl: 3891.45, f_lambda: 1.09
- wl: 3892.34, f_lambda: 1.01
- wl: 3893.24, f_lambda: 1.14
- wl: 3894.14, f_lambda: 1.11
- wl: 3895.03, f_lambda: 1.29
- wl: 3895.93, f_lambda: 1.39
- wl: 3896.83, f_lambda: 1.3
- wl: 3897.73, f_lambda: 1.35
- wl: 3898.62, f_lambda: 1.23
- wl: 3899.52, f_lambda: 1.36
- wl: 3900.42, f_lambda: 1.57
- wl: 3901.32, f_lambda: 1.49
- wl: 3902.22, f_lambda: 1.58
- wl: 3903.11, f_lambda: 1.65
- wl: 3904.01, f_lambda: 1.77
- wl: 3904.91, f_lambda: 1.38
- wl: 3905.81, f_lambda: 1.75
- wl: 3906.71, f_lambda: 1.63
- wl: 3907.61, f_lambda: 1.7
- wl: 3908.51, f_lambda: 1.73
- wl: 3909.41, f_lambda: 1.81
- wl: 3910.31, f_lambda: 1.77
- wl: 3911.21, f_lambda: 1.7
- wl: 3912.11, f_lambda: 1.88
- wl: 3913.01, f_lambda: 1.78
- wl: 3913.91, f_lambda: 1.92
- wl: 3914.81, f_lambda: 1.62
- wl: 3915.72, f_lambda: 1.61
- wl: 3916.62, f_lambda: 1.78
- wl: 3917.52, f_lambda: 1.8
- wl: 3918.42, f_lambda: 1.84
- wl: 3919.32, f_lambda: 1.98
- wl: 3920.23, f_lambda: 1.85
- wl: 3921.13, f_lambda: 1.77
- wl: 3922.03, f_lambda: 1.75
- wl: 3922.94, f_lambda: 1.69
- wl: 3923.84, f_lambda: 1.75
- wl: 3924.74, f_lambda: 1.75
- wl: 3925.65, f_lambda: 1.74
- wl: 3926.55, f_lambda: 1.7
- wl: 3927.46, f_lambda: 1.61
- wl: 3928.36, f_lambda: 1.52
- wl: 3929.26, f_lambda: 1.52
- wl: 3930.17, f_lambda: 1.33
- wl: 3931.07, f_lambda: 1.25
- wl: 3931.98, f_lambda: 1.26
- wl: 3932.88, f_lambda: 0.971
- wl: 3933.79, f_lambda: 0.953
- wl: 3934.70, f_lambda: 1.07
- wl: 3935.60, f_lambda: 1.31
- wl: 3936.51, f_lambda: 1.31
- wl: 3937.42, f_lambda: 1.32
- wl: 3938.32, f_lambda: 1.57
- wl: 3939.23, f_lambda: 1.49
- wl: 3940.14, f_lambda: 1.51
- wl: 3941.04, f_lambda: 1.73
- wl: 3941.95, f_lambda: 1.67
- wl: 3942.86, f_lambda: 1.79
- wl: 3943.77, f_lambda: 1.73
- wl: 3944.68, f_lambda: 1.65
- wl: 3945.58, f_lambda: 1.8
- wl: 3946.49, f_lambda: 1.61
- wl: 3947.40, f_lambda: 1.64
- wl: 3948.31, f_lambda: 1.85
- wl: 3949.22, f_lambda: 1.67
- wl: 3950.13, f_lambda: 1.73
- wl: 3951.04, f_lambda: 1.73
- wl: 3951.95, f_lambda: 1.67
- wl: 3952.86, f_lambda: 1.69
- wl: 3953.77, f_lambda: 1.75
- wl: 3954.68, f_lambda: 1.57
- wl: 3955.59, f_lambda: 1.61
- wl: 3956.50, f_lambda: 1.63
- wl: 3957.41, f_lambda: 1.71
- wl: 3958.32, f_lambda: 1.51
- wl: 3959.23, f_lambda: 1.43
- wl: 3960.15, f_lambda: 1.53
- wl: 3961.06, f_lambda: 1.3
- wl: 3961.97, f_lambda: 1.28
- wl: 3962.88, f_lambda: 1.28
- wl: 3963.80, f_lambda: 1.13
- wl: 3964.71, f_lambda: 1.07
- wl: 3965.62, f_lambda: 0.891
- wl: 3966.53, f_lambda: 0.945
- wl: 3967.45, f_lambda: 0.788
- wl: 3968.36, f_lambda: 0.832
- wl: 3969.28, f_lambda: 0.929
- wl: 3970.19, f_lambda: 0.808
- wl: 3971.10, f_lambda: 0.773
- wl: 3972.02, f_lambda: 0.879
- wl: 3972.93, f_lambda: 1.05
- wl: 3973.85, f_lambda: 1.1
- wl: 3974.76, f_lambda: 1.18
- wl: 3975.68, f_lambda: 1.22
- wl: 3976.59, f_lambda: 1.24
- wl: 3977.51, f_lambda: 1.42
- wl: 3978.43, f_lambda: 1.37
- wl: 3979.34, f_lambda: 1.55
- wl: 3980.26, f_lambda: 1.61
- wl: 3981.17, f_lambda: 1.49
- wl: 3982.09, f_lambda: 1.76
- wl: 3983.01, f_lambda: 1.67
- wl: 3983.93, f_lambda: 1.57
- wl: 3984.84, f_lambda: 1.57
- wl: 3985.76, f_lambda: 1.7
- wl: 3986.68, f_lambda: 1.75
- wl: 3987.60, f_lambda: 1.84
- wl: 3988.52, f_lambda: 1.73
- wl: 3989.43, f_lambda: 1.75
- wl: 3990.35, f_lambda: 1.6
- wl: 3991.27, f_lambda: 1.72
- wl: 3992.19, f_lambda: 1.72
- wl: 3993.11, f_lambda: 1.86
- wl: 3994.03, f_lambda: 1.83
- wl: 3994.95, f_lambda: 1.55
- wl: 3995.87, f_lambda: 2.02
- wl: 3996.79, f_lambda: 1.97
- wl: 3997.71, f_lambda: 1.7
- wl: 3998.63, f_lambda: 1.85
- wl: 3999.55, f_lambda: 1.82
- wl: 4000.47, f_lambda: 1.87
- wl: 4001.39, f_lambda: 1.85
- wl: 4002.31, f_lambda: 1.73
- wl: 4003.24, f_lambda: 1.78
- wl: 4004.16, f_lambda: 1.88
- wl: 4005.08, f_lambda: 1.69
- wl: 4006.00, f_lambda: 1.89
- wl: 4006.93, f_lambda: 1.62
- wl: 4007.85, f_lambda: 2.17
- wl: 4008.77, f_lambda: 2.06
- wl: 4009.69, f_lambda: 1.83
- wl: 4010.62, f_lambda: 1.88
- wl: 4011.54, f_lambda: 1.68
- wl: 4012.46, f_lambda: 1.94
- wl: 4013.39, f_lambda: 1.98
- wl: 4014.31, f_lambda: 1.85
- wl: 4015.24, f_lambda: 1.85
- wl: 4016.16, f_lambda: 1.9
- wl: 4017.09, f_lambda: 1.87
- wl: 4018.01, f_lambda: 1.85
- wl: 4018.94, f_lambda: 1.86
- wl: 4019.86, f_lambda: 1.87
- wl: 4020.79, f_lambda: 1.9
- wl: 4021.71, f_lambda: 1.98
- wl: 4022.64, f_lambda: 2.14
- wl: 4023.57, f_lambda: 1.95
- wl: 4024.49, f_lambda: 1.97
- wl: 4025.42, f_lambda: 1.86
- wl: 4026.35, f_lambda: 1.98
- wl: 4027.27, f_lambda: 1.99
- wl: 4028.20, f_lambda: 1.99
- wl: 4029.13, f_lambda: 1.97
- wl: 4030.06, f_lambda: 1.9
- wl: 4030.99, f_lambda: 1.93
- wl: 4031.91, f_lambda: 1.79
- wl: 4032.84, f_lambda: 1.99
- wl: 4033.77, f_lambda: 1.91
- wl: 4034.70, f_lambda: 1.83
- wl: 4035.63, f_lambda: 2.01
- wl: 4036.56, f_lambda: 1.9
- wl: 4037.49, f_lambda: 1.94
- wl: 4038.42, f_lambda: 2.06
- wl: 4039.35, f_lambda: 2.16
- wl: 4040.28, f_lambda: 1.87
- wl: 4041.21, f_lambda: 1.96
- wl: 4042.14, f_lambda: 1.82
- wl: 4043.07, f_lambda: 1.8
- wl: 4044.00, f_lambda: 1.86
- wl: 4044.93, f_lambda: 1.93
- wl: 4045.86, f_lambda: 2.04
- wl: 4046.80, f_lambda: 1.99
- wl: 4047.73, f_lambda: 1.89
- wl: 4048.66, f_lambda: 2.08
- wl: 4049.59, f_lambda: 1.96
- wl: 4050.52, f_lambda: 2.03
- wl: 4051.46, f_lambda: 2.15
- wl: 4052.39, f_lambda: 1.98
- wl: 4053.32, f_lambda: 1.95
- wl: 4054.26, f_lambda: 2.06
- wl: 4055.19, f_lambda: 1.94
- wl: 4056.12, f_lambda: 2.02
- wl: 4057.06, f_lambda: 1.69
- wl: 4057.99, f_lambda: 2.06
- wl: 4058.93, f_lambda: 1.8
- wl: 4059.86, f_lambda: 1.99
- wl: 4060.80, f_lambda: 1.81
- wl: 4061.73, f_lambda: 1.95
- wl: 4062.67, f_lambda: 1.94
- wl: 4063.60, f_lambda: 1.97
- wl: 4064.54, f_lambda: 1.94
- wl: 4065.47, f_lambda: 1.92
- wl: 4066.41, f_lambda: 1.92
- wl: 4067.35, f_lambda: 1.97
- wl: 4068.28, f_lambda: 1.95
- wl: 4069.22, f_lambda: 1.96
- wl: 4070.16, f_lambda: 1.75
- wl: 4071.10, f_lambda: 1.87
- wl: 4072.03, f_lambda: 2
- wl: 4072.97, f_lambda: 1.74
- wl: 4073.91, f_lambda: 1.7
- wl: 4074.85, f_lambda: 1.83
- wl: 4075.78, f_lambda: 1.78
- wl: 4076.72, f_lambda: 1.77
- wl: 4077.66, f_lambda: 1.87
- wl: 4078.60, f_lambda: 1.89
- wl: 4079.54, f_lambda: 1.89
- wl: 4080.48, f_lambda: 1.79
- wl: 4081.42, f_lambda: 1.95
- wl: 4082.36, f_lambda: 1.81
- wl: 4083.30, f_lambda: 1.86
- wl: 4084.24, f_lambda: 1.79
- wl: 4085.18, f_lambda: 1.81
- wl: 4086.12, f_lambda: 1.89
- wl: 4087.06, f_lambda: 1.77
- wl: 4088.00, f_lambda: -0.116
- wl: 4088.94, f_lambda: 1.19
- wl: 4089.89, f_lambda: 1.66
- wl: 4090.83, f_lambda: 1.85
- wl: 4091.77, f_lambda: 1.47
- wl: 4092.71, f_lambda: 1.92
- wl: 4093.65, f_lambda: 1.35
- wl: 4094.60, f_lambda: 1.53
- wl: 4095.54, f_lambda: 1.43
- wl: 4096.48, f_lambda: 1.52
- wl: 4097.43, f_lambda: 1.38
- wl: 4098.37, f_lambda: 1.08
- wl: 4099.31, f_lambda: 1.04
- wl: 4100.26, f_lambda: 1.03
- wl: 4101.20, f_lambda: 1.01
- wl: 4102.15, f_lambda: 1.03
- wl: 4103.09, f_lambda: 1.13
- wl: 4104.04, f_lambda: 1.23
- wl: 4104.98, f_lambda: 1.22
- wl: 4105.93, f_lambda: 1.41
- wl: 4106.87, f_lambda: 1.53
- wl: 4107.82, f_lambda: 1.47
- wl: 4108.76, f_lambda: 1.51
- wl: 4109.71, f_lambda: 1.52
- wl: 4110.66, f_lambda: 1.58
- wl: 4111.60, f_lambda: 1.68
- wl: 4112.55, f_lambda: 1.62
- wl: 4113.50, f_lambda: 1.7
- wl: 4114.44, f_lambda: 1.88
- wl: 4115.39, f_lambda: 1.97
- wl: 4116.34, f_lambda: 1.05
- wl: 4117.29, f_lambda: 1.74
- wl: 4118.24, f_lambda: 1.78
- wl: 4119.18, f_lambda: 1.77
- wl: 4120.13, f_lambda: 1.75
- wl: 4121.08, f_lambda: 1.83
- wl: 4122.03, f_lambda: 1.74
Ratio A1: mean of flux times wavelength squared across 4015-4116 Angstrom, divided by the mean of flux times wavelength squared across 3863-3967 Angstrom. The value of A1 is 1.3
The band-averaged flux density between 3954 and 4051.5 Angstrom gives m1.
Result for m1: 1.69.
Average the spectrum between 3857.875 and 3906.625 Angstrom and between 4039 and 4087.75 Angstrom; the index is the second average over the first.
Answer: 1.34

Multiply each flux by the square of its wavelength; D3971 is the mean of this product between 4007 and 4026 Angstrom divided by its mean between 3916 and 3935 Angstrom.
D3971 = 1.28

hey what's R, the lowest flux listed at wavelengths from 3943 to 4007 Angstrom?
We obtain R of 0.773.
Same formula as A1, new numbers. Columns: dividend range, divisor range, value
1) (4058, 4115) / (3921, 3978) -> 1.24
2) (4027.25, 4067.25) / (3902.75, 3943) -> 1.29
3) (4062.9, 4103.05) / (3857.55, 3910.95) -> 1.25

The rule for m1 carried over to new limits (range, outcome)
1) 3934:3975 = 1.39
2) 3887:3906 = 1.31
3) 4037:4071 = 1.95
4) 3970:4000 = 1.54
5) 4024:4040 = 1.95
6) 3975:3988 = 1.55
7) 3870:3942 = 1.47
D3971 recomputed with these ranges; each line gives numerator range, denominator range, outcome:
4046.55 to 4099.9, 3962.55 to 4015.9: 1.18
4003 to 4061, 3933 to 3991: 1.39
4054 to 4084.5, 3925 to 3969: 1.38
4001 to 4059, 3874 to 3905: 1.61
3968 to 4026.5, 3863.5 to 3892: 1.30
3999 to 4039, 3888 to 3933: 1.31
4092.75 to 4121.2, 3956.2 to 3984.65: 1.24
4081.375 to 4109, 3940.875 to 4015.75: 0.95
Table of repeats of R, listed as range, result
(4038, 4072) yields 1.69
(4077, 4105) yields -0.116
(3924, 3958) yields 0.953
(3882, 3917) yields 0.695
